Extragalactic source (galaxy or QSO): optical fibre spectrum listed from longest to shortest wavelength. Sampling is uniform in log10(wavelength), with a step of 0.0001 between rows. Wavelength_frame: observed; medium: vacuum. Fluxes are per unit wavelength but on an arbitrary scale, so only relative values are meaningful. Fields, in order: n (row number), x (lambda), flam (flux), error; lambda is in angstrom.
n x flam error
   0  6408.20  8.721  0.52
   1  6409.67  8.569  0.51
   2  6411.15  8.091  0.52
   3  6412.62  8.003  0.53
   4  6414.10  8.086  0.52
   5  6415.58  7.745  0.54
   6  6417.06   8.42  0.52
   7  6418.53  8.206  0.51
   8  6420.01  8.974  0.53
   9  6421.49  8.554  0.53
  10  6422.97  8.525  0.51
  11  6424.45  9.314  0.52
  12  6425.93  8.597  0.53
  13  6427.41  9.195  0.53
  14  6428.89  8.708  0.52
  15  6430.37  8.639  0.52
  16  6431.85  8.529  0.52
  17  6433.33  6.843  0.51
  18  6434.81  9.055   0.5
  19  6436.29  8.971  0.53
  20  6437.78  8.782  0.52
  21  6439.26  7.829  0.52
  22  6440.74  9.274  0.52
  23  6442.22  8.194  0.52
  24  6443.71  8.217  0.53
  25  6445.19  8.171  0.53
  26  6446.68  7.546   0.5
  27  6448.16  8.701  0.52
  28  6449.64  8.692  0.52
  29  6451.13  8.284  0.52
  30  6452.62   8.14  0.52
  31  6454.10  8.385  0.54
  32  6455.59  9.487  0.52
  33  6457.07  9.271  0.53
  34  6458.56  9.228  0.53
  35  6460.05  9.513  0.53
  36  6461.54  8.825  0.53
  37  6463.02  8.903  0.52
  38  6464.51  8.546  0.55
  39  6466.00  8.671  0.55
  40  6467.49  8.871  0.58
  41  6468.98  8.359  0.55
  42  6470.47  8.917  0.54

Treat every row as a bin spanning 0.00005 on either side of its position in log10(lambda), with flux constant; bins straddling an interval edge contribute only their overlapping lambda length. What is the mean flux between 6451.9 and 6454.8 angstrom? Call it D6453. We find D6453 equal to 8.28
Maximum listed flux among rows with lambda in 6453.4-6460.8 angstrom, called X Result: 9.513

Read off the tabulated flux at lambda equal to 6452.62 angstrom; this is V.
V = 8.14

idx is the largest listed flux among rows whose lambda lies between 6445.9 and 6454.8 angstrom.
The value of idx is 8.701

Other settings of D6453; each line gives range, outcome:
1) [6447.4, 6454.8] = 8.45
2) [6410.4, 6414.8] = 8.06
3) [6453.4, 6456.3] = 8.93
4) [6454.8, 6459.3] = 9.32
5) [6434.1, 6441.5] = 8.78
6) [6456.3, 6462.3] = 9.22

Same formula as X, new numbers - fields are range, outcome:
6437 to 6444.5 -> 9.274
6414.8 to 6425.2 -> 9.314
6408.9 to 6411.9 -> 8.569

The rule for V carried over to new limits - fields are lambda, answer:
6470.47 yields 8.917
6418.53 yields 8.206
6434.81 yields 9.055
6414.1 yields 8.086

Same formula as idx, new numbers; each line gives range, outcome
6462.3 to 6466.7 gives 8.903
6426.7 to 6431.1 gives 9.195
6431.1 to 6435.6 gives 9.055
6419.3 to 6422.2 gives 8.974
